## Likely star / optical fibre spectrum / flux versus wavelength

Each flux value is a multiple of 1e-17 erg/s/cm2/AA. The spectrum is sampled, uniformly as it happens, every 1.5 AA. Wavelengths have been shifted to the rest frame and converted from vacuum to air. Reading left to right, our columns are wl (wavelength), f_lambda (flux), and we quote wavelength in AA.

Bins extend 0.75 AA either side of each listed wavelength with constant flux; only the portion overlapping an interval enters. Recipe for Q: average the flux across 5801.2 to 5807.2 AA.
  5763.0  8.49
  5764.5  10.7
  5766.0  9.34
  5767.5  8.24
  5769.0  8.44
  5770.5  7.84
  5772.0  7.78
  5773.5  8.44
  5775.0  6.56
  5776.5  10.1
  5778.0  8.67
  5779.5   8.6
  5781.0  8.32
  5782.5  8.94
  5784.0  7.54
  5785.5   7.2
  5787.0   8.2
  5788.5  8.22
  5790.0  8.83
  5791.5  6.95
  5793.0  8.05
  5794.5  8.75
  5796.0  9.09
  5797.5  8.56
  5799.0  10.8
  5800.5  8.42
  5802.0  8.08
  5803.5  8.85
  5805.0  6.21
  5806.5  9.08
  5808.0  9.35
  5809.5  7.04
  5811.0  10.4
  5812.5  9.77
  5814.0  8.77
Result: 8.05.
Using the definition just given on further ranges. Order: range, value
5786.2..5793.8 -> 8.05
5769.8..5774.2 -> 8.02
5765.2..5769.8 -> 8.69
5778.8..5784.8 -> 8.34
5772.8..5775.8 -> 7.53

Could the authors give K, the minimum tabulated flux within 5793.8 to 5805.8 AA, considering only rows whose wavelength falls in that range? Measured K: 6.21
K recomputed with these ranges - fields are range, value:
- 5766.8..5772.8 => 7.78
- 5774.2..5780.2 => 6.56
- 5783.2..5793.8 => 6.95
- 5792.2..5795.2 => 8.05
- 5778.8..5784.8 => 7.54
